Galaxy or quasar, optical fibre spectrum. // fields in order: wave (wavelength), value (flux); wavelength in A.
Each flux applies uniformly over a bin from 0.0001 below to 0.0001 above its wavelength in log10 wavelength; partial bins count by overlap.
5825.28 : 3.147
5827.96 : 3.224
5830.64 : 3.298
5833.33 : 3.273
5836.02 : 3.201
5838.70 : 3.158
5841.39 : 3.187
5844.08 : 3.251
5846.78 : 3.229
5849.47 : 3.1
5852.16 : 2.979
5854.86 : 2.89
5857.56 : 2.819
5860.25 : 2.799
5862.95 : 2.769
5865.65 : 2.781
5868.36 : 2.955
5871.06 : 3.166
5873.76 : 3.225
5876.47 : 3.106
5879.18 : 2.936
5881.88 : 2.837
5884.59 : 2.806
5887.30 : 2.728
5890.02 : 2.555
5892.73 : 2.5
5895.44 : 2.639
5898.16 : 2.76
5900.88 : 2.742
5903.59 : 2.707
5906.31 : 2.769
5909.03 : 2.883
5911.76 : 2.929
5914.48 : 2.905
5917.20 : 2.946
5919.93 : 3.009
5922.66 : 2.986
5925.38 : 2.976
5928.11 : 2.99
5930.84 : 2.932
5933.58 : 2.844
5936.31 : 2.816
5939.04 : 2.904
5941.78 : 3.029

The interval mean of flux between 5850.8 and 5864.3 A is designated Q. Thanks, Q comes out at 2.85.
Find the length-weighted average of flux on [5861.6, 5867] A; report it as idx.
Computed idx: 2.78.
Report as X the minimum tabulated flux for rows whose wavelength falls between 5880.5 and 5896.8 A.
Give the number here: 2.5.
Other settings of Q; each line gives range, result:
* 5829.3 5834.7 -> 3.28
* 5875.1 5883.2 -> 2.96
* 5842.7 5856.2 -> 3.09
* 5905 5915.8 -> 2.87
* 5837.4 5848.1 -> 3.2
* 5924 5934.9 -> 2.94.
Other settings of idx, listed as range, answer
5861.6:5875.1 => 2.98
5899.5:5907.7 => 2.74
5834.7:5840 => 3.18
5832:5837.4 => 3.24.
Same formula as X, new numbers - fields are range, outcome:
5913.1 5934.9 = 2.844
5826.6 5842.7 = 3.158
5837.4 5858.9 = 2.819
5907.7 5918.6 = 2.883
